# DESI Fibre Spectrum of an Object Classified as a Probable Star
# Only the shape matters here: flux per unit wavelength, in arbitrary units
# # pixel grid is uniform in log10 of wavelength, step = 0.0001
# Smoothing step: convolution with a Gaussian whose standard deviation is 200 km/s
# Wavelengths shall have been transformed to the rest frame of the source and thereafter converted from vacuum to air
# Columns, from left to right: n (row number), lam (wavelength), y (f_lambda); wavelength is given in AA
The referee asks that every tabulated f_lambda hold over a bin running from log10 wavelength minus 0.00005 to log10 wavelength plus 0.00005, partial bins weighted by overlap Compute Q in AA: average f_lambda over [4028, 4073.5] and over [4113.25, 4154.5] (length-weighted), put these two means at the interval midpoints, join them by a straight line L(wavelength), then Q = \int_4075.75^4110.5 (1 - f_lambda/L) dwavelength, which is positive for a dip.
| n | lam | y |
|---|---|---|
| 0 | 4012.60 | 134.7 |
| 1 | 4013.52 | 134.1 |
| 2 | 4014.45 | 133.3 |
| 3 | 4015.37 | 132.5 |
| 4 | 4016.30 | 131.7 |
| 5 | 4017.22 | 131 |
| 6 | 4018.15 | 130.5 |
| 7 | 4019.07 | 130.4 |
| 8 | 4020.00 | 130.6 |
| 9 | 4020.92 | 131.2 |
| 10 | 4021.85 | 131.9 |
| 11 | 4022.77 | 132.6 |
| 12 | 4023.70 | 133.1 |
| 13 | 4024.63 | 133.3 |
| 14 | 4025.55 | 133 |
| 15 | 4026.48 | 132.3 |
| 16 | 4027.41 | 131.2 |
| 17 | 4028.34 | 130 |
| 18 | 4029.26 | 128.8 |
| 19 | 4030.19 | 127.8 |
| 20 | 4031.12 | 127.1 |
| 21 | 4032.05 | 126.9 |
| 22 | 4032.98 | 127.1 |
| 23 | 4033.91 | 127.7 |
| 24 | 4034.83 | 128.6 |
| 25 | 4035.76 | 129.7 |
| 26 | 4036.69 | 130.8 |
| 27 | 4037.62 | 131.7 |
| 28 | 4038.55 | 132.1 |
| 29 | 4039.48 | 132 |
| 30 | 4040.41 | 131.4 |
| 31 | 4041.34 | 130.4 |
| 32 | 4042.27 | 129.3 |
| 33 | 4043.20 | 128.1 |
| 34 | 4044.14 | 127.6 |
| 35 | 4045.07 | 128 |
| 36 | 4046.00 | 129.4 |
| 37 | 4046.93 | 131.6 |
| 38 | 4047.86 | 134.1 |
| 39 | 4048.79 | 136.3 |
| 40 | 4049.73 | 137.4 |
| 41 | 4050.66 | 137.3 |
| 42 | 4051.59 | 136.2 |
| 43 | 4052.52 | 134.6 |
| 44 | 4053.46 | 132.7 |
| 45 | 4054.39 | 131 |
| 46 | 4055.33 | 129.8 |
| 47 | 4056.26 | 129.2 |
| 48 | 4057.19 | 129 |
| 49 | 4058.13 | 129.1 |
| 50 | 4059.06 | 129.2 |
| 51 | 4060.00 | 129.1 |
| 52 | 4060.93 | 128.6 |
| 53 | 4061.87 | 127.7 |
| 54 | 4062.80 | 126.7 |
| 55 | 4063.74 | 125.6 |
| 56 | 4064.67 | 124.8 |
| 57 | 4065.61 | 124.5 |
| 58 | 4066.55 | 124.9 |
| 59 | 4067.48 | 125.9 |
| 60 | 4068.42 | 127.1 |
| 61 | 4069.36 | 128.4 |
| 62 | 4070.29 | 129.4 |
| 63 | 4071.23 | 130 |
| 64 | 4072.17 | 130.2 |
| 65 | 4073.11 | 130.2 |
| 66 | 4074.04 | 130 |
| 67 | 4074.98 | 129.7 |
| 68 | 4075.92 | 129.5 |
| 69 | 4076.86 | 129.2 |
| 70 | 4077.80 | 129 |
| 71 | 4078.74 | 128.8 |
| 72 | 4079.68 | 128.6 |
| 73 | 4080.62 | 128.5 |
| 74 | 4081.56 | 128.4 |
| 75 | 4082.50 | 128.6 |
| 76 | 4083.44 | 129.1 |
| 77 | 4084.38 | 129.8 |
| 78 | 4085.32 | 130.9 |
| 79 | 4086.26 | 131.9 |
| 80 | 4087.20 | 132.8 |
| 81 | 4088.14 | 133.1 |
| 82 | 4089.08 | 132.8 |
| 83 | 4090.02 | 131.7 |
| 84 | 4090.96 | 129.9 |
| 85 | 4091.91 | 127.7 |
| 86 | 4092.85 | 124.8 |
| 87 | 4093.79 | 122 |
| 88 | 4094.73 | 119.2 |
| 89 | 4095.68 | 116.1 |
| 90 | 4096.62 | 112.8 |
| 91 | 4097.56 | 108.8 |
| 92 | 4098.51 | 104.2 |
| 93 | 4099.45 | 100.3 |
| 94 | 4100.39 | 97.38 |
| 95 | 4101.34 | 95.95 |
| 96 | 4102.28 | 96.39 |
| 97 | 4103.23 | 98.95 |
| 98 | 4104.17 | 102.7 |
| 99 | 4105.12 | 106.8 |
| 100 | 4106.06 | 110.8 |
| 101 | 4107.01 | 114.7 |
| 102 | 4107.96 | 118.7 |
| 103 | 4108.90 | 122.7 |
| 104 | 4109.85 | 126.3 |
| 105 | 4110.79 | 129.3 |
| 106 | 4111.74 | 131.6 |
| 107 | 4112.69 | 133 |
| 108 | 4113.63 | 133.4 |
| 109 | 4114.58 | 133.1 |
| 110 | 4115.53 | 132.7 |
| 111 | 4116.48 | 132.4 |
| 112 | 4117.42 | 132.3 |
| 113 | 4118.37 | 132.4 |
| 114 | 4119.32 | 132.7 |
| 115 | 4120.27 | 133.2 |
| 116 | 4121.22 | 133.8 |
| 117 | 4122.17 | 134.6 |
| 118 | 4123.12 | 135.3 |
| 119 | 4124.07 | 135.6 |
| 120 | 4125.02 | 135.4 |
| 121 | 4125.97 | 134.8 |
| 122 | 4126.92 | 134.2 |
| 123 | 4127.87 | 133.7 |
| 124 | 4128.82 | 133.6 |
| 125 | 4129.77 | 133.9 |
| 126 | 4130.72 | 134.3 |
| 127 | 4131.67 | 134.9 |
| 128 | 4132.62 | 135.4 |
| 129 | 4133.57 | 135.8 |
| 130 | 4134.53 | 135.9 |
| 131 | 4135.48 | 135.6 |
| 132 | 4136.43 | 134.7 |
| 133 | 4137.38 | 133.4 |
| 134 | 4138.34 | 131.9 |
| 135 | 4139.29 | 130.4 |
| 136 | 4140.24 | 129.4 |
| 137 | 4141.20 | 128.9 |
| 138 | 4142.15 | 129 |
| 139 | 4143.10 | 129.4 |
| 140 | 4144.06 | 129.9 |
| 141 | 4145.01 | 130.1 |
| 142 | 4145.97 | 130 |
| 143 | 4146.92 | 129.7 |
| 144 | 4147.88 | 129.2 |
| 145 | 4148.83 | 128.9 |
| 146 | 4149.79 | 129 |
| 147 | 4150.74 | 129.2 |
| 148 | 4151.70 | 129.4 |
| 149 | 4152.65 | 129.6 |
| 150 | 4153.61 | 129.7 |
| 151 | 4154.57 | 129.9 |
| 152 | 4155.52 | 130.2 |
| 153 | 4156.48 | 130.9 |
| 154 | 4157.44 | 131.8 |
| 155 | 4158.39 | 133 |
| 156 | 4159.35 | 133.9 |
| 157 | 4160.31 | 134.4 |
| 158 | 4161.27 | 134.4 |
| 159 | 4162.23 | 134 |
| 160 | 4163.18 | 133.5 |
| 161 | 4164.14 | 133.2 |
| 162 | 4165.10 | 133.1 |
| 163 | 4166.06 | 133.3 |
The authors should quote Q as 2.9 AA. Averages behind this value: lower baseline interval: 130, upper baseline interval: 132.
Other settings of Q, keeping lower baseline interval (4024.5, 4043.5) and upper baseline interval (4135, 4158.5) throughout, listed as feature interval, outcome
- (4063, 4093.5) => 0.3 AA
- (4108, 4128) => -0.3 AA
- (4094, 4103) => 1.7 AA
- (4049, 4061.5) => -0.2 AA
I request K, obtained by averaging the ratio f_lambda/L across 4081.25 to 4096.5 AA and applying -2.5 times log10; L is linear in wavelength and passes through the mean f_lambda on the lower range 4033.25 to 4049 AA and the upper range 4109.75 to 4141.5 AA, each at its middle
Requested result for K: 0.04 mag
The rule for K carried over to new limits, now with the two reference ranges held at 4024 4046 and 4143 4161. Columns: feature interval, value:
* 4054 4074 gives 0.02 mag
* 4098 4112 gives 0.18 mag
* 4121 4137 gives -0.04 mag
